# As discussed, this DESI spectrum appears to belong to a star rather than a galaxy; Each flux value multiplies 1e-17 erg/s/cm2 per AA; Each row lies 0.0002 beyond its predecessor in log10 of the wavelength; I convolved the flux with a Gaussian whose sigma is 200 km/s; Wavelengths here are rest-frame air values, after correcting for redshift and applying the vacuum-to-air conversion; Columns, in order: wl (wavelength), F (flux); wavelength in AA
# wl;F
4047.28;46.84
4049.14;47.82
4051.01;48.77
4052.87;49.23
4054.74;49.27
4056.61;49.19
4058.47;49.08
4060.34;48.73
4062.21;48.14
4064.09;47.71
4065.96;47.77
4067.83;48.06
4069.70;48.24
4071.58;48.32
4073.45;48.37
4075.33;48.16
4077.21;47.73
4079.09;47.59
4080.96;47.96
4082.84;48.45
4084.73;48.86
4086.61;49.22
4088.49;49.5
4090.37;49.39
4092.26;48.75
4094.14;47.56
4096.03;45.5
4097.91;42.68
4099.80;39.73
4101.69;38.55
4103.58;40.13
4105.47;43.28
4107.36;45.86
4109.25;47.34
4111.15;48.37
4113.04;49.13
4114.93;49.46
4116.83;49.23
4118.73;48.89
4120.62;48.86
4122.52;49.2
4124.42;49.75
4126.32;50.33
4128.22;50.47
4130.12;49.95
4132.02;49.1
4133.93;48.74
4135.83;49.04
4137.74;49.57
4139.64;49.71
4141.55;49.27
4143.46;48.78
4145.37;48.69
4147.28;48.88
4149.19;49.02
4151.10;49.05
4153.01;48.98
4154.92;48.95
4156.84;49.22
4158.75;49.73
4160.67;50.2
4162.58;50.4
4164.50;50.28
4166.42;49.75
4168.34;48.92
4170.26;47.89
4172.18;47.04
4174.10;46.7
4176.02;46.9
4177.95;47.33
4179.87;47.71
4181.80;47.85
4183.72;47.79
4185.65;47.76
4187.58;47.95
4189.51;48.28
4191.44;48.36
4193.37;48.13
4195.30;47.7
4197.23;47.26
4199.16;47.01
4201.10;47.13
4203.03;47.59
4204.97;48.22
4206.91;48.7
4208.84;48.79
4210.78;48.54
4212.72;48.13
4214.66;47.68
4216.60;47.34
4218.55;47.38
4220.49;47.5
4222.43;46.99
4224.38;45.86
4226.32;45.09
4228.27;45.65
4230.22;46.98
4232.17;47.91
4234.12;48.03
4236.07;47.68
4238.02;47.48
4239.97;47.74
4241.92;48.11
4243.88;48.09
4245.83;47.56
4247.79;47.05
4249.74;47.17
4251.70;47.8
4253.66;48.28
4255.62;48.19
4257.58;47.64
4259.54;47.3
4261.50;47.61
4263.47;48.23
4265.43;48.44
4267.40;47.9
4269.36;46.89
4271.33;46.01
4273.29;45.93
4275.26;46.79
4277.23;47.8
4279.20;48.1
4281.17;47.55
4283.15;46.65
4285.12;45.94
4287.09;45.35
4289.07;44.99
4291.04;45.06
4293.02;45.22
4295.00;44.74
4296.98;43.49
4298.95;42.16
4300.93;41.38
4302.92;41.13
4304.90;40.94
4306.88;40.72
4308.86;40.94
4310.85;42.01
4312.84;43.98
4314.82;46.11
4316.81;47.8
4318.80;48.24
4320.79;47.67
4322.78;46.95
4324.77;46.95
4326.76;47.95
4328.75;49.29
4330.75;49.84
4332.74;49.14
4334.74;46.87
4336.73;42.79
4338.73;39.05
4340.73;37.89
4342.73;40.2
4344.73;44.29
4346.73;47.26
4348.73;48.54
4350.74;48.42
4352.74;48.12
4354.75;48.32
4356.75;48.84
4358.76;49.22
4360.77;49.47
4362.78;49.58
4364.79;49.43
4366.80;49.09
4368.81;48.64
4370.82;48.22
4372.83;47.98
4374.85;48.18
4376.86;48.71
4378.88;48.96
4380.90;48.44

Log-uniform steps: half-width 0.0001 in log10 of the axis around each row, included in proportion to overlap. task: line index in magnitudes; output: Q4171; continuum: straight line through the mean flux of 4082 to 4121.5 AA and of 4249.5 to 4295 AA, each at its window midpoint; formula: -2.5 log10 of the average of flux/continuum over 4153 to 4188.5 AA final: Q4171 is -0.04 mag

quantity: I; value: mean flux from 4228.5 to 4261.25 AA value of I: 47.6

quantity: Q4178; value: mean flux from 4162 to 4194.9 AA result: 48.1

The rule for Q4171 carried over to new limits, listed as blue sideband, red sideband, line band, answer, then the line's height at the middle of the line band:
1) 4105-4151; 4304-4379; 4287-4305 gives 0.08 mag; 47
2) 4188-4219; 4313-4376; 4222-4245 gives 0.01 mag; 47.7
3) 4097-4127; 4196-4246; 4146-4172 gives -0.06 mag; 46.8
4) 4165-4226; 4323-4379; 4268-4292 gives 0.02 mag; 47.4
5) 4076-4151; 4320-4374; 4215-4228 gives 0.02 mag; 47.4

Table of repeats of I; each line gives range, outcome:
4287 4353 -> 44.8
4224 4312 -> 46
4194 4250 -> 47.5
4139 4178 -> 48.9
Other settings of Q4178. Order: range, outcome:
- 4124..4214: 48.6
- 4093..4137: 47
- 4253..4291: 47.1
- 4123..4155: 49.3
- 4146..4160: 49.1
